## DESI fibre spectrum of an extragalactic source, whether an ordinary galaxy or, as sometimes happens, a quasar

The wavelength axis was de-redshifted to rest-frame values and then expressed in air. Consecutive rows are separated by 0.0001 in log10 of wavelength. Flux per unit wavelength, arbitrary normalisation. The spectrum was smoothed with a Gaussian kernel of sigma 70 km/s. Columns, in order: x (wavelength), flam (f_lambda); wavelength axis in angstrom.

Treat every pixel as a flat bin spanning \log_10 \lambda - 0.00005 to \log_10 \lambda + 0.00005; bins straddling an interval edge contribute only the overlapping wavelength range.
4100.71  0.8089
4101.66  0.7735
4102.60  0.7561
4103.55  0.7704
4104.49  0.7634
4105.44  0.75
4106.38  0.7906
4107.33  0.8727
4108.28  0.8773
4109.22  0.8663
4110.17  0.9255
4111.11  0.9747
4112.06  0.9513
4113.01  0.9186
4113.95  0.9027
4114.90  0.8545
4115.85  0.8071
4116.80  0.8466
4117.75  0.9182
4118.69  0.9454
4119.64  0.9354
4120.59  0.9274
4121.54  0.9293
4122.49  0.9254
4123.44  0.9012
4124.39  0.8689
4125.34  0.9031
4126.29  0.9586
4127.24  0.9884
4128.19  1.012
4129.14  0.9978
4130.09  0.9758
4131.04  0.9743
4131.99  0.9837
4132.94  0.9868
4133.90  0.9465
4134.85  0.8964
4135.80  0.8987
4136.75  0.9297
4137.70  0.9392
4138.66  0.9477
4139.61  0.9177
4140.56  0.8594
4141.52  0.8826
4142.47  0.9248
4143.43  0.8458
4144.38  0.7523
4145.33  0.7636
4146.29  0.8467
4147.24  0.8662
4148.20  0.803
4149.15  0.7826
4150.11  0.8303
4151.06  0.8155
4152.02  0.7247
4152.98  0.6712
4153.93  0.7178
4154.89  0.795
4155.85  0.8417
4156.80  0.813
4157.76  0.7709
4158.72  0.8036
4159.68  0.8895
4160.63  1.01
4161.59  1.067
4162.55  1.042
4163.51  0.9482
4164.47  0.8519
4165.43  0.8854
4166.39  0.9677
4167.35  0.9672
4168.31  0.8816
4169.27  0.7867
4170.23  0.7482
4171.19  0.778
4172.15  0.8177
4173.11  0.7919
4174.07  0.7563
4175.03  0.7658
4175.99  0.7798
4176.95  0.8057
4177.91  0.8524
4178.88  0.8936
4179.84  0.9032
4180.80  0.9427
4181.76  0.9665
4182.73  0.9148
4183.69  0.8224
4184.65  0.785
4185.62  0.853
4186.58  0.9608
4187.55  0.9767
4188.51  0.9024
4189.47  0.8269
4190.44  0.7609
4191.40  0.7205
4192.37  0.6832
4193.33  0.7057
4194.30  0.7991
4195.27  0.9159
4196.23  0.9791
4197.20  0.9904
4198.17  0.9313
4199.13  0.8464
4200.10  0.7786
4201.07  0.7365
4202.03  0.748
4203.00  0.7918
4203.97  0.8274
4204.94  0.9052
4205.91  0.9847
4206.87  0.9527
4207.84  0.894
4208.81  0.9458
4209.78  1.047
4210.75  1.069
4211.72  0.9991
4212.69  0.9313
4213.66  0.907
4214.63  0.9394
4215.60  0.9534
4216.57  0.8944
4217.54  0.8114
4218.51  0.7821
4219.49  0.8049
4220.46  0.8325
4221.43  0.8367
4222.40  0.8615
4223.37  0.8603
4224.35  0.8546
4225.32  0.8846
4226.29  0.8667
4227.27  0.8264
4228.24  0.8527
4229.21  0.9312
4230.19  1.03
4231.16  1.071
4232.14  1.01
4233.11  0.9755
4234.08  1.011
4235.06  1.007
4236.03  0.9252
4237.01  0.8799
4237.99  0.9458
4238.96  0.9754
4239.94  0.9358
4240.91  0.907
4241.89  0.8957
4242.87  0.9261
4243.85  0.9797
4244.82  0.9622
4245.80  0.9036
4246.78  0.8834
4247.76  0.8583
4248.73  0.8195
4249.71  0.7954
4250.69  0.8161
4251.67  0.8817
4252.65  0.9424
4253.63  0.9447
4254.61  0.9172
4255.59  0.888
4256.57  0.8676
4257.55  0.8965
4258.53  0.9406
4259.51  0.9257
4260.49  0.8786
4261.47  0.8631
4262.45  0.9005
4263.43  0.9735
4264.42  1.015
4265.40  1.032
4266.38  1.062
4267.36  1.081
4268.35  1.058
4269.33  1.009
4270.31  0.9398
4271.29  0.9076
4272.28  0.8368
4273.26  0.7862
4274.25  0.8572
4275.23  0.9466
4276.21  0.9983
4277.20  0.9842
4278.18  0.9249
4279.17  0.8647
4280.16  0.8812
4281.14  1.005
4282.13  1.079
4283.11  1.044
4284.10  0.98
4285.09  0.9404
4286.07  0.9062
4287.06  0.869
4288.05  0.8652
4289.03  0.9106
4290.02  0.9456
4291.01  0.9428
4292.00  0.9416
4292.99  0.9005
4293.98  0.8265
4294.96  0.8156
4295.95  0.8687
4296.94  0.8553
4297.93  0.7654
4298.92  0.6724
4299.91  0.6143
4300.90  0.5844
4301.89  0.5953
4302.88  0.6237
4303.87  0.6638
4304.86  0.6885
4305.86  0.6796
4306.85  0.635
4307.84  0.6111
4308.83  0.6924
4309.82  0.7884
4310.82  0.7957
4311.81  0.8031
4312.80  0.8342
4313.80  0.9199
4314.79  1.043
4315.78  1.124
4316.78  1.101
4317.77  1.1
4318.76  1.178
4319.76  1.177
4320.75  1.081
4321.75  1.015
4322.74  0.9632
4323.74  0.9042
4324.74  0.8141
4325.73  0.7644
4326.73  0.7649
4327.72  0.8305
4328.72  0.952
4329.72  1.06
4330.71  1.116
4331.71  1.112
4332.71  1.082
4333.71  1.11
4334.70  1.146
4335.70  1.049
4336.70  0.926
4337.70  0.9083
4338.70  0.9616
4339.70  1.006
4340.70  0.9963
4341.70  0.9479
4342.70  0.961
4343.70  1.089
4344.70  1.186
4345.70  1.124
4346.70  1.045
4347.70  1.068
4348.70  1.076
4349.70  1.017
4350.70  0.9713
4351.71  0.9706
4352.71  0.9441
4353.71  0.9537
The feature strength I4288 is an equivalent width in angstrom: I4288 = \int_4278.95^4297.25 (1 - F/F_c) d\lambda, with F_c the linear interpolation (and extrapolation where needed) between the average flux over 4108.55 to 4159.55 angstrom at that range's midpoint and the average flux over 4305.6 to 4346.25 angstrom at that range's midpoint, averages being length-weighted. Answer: 0.5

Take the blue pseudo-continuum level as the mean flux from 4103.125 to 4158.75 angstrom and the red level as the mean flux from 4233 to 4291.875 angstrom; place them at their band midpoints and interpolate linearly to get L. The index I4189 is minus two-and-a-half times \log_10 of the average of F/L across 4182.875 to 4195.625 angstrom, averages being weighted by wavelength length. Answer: 0.09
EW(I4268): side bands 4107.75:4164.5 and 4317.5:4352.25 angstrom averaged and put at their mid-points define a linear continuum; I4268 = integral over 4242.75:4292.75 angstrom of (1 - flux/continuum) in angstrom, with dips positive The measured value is 2.20 angstrom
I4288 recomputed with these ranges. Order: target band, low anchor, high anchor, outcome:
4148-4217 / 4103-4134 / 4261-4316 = 2.2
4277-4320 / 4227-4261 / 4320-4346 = 4.7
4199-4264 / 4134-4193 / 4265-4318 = -3.0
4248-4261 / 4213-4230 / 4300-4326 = -0.4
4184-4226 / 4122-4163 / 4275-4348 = 1.2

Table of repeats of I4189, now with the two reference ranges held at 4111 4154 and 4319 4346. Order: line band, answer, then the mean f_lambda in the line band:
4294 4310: 0.37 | 0.699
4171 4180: 0.13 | 0.813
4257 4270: -0.01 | 0.971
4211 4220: 0.05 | 0.896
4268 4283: 0.03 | 0.941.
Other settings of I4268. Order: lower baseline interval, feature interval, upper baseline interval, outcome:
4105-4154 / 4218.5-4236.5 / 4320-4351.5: 0.6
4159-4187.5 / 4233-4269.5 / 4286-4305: -4.9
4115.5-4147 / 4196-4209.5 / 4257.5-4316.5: 0.2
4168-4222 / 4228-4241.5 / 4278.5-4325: -1.5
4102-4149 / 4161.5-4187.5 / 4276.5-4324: 0.5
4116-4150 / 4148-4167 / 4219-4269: 1.2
